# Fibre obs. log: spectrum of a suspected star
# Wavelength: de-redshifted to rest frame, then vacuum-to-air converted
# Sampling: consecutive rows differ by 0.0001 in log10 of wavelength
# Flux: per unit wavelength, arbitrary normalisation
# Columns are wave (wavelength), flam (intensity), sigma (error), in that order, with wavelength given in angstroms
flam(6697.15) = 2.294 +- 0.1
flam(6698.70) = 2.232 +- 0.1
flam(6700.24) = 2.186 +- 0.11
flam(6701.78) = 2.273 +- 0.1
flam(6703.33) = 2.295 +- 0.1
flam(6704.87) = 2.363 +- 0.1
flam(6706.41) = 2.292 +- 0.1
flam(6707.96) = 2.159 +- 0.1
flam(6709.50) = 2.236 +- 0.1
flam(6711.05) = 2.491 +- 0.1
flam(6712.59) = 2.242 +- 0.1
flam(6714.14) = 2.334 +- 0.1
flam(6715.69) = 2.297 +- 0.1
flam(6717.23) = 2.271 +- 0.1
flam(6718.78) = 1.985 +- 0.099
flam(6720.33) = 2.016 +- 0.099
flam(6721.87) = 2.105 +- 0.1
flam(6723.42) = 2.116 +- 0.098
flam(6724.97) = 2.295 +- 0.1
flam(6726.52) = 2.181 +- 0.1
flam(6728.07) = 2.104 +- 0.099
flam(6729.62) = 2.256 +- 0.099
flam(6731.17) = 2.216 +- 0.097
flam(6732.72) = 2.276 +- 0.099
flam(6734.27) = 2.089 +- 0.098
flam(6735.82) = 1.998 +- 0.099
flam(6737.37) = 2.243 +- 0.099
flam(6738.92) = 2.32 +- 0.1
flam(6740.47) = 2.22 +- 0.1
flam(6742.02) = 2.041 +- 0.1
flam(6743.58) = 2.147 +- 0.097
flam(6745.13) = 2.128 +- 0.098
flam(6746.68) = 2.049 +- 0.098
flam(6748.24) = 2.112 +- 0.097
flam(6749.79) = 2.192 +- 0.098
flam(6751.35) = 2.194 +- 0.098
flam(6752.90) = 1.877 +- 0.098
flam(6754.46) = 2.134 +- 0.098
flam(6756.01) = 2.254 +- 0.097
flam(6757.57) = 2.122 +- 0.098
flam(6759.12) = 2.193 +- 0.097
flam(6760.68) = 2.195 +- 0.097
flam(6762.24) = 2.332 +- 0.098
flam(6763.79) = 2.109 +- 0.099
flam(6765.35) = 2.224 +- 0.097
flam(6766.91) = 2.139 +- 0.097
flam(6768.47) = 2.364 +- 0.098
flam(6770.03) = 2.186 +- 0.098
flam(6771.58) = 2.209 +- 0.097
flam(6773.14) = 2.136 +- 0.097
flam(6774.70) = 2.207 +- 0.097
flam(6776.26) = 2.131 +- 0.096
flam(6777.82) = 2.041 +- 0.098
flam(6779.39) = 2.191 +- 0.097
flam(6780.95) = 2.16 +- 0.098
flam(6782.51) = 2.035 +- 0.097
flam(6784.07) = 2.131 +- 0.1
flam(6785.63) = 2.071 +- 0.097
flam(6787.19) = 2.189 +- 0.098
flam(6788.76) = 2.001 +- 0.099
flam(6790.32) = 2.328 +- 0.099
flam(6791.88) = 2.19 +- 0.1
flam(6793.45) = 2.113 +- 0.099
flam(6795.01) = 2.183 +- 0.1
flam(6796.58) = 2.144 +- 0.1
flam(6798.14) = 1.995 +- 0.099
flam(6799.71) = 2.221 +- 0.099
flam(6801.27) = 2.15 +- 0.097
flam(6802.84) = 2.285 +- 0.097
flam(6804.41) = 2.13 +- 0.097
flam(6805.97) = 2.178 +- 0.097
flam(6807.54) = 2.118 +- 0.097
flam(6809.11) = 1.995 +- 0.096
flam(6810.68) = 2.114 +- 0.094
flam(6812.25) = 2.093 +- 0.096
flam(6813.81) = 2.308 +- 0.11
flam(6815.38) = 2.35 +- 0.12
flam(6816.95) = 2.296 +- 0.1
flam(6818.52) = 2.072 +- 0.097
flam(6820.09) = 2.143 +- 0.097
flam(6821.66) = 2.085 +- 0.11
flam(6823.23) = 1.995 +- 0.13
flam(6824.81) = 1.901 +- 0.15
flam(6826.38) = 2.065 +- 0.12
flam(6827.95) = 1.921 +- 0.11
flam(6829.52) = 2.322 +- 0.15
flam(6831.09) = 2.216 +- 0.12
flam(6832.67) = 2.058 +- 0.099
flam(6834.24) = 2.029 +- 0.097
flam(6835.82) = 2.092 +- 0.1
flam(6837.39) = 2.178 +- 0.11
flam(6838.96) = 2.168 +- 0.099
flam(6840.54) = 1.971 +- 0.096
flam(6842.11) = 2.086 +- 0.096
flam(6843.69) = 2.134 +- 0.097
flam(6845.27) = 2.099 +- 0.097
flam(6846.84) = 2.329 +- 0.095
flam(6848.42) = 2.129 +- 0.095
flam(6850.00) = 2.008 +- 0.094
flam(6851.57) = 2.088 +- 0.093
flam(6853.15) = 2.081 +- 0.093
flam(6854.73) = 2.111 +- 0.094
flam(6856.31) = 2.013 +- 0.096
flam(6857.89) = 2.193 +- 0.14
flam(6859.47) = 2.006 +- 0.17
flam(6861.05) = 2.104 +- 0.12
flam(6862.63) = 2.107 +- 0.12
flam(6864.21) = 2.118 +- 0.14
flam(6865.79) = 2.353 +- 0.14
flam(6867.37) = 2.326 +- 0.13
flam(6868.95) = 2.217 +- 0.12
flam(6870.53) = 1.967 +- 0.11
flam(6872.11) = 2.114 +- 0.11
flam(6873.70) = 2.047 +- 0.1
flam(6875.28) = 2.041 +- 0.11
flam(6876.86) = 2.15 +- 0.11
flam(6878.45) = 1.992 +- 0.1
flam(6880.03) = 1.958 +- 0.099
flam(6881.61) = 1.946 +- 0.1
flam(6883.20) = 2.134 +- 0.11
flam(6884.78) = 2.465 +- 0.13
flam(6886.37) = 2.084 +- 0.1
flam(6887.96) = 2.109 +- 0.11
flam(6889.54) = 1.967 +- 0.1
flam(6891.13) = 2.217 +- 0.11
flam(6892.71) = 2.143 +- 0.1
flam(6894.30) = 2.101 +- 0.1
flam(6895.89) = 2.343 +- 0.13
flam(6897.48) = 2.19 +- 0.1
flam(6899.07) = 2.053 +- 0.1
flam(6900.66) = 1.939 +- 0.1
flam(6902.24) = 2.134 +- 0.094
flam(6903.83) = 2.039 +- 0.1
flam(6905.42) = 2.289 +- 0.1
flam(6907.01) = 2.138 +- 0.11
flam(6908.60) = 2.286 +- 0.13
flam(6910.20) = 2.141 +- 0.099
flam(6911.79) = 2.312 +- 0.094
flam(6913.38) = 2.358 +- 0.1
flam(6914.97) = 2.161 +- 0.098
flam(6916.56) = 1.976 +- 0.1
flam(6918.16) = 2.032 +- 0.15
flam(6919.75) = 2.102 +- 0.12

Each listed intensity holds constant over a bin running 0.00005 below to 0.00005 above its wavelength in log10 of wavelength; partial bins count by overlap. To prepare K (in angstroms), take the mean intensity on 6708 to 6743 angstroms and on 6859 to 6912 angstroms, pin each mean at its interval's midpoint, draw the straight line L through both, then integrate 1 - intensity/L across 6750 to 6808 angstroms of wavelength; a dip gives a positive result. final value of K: 0.41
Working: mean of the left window 2.2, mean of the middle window 2.16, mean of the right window 2.13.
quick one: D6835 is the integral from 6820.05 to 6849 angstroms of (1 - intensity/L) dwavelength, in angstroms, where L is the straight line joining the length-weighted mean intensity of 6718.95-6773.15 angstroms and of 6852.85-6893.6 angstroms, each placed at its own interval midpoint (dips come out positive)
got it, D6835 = 0.4 angstroms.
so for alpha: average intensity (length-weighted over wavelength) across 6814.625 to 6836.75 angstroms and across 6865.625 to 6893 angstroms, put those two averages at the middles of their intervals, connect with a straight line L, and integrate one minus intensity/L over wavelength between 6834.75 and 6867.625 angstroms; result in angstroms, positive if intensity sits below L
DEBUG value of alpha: -0.2 angstroms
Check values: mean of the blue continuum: 2.11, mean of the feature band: 2.12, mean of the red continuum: 2.12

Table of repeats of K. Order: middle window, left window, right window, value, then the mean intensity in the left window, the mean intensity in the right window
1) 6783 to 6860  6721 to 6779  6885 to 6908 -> 1.0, 2.17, 2.13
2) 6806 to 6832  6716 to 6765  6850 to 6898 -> 0.1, 2.16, 2.12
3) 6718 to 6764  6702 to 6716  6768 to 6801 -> 1.8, 2.3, 2.15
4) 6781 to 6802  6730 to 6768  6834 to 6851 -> 0.0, 2.16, 2.11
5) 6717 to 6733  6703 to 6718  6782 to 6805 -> 0.8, 2.3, 2.15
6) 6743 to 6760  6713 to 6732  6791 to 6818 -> 0.4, 2.18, 2.17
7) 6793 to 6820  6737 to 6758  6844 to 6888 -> -0.4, 2.14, 2.12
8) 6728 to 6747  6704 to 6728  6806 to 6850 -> 0.3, 2.22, 2.12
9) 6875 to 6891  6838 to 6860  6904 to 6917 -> 0.5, 2.1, 2.21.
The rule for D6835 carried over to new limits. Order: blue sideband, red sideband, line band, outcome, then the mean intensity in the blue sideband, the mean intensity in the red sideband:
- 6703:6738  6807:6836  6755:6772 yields -0.32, 2.21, 2.11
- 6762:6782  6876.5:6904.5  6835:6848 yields 0.04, 2.18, 2.11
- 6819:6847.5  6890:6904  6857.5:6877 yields -0.16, 2.1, 2.13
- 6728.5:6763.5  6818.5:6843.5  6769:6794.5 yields -0.22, 2.16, 2.08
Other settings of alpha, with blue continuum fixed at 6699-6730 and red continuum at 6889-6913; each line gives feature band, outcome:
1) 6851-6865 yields 0.53 angstroms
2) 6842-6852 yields 0.22 angstroms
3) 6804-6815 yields 0.25 angstroms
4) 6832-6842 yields 0.45 angstroms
